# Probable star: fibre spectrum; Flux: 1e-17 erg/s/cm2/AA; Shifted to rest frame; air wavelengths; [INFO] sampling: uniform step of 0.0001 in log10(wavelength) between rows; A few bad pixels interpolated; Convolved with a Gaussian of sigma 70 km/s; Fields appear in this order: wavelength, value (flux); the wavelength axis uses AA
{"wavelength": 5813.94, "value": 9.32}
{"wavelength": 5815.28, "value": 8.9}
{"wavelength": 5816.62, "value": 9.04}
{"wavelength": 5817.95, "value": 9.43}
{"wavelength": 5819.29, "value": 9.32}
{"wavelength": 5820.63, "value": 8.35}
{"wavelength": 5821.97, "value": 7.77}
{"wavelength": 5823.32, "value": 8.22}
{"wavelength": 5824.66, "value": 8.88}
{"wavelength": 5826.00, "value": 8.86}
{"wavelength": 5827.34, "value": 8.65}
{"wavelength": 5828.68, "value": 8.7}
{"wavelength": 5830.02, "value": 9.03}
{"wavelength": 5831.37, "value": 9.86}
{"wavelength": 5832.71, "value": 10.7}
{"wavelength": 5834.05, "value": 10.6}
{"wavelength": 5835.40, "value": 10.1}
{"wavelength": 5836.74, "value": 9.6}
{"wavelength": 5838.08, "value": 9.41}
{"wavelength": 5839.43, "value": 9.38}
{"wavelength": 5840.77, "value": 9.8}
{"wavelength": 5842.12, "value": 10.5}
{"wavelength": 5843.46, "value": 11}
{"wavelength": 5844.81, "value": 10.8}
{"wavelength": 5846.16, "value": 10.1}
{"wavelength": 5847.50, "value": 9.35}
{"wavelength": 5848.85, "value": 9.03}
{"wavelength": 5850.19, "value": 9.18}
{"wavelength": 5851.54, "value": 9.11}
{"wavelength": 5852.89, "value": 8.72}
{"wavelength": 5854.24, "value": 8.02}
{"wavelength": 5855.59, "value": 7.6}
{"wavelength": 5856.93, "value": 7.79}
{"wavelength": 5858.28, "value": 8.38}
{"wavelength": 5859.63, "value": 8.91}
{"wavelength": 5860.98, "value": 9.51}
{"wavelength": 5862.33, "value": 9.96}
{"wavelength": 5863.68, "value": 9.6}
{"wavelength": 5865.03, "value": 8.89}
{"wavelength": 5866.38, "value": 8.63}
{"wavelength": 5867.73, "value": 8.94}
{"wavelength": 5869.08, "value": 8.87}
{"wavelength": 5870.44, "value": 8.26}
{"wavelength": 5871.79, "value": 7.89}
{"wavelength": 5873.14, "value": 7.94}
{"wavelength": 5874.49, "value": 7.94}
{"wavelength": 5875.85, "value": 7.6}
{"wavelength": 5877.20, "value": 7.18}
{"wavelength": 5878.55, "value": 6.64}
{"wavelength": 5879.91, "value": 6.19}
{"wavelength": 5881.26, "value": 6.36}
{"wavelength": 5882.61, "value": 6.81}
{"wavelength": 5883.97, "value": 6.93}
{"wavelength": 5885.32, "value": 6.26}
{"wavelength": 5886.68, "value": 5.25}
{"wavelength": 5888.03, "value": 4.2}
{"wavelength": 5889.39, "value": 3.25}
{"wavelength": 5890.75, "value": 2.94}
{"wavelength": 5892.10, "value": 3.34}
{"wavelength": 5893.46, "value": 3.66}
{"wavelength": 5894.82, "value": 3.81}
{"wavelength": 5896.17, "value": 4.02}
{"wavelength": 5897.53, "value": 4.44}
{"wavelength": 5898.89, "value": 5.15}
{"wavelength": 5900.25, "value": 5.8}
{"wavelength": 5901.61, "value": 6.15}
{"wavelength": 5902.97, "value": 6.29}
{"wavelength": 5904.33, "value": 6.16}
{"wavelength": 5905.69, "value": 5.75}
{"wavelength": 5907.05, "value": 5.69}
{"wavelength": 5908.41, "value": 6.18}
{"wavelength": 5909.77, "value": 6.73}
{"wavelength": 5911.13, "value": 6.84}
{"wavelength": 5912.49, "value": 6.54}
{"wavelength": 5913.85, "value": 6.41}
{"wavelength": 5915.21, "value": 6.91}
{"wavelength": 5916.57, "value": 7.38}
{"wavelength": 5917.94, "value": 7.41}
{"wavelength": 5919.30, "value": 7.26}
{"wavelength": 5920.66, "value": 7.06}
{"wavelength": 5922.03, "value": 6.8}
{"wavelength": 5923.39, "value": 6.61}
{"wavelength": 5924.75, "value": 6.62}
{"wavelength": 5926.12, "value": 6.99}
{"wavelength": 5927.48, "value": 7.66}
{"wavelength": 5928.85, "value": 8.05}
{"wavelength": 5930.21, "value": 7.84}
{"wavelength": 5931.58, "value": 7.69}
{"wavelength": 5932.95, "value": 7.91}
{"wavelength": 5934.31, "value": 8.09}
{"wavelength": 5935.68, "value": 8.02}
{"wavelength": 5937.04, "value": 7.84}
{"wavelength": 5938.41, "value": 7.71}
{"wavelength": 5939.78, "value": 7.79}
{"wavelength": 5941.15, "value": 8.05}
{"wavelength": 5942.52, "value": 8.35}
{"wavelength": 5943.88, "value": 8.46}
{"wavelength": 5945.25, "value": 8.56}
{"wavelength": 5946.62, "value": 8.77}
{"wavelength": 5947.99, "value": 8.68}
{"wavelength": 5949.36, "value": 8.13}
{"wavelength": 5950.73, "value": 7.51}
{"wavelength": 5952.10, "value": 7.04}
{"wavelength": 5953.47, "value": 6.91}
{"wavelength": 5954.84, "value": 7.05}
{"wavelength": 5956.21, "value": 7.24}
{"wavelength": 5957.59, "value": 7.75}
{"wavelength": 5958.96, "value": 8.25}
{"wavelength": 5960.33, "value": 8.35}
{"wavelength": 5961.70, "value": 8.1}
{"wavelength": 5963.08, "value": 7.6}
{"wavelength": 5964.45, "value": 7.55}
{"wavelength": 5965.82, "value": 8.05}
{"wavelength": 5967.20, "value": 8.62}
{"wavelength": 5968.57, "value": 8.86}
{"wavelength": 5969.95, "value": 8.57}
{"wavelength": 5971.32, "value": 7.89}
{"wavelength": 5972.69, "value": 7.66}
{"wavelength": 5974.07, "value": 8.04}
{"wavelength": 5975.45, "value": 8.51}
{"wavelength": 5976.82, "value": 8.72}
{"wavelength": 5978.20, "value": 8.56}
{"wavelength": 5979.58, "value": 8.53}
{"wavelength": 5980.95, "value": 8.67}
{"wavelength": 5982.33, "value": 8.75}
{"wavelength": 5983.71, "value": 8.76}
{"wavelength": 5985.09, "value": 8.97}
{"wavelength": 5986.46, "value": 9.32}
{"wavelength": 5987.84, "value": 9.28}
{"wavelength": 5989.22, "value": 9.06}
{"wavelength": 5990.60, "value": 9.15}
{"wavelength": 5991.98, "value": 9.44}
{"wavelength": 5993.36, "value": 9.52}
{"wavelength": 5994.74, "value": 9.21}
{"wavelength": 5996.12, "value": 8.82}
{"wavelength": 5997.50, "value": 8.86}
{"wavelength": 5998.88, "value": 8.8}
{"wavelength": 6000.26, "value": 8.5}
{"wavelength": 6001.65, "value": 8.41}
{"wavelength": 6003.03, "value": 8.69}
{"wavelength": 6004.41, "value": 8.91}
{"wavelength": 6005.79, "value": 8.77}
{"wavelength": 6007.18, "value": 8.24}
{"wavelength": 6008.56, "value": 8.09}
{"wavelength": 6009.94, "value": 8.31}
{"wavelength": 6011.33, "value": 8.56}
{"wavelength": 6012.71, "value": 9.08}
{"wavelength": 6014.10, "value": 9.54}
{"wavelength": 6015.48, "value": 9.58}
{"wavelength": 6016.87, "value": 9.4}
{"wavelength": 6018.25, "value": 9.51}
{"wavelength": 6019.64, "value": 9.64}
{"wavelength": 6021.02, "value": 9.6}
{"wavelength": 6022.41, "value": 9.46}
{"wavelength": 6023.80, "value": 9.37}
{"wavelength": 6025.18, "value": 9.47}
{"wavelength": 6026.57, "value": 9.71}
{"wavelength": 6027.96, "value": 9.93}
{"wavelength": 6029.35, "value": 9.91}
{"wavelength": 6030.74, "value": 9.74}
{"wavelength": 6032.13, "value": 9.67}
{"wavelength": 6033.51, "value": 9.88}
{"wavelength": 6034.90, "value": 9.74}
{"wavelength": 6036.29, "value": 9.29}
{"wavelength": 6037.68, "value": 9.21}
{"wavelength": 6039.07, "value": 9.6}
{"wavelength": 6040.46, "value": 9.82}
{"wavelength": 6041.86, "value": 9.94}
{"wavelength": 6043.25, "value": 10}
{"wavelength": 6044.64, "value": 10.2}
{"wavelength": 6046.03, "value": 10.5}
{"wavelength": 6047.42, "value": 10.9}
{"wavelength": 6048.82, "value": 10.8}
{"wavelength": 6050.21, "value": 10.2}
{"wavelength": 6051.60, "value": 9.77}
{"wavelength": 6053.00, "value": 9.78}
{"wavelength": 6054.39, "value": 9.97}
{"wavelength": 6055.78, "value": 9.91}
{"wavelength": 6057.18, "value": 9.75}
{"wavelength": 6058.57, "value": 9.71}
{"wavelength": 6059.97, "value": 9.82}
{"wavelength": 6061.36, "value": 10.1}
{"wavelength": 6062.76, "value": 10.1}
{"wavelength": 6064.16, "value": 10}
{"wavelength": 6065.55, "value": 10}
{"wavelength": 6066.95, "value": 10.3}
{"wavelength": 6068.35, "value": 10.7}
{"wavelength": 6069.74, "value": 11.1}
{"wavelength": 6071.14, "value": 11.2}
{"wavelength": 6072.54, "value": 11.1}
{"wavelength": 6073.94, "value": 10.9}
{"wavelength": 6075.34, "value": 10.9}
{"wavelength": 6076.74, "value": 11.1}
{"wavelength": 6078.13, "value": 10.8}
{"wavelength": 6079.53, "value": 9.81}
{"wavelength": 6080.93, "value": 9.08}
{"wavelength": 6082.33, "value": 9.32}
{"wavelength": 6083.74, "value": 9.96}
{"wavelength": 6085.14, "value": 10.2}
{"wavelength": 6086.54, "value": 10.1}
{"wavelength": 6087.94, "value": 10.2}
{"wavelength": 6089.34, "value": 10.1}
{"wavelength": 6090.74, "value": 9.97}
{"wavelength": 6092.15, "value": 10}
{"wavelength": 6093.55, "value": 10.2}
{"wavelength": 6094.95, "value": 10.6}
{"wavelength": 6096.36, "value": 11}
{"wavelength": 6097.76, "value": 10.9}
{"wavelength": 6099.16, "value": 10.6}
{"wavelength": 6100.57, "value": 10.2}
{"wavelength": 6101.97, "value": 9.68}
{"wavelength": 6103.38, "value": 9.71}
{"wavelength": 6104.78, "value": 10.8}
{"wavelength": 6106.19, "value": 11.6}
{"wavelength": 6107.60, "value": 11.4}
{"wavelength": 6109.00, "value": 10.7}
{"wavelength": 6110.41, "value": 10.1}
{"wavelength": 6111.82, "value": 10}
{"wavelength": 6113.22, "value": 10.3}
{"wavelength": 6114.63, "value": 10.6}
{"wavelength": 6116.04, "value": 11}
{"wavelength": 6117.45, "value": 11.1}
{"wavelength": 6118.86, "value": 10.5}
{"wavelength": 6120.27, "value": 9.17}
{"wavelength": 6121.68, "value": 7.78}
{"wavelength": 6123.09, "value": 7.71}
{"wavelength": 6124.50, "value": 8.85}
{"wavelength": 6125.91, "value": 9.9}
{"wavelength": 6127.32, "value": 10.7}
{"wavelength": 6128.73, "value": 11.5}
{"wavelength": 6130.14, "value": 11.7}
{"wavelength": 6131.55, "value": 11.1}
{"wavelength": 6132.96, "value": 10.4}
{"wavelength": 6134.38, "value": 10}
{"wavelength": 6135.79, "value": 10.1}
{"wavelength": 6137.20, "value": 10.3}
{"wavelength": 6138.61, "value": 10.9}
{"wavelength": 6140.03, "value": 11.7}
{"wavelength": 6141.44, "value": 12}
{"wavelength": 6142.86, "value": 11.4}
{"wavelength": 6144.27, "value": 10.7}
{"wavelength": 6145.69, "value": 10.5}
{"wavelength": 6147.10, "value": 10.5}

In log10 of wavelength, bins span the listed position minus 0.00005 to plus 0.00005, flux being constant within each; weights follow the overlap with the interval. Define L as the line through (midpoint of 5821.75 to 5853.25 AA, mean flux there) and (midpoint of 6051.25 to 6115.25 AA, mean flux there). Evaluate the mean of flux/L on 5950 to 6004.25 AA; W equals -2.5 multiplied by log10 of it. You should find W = 0.18 mag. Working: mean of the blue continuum 9.5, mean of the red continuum 10.3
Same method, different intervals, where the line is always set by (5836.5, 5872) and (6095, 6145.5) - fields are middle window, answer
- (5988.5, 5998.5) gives 0.08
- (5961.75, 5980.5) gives 0.18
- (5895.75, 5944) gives 0.35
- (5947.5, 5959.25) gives 0.26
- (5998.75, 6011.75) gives 0.16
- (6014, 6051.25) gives 0.03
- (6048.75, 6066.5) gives 0.02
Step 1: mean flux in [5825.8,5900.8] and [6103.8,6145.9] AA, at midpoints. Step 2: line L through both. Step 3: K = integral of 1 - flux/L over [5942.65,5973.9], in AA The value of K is 2.9 AA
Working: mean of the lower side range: 7.84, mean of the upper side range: 10.5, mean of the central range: 7.99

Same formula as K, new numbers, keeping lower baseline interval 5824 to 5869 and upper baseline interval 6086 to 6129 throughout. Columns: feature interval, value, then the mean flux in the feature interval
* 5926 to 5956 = 5.5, 7.88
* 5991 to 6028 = 3.0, 9.08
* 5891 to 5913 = 9.6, 5.35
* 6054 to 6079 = -0.9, 10.4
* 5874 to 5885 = 2.9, 6.92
